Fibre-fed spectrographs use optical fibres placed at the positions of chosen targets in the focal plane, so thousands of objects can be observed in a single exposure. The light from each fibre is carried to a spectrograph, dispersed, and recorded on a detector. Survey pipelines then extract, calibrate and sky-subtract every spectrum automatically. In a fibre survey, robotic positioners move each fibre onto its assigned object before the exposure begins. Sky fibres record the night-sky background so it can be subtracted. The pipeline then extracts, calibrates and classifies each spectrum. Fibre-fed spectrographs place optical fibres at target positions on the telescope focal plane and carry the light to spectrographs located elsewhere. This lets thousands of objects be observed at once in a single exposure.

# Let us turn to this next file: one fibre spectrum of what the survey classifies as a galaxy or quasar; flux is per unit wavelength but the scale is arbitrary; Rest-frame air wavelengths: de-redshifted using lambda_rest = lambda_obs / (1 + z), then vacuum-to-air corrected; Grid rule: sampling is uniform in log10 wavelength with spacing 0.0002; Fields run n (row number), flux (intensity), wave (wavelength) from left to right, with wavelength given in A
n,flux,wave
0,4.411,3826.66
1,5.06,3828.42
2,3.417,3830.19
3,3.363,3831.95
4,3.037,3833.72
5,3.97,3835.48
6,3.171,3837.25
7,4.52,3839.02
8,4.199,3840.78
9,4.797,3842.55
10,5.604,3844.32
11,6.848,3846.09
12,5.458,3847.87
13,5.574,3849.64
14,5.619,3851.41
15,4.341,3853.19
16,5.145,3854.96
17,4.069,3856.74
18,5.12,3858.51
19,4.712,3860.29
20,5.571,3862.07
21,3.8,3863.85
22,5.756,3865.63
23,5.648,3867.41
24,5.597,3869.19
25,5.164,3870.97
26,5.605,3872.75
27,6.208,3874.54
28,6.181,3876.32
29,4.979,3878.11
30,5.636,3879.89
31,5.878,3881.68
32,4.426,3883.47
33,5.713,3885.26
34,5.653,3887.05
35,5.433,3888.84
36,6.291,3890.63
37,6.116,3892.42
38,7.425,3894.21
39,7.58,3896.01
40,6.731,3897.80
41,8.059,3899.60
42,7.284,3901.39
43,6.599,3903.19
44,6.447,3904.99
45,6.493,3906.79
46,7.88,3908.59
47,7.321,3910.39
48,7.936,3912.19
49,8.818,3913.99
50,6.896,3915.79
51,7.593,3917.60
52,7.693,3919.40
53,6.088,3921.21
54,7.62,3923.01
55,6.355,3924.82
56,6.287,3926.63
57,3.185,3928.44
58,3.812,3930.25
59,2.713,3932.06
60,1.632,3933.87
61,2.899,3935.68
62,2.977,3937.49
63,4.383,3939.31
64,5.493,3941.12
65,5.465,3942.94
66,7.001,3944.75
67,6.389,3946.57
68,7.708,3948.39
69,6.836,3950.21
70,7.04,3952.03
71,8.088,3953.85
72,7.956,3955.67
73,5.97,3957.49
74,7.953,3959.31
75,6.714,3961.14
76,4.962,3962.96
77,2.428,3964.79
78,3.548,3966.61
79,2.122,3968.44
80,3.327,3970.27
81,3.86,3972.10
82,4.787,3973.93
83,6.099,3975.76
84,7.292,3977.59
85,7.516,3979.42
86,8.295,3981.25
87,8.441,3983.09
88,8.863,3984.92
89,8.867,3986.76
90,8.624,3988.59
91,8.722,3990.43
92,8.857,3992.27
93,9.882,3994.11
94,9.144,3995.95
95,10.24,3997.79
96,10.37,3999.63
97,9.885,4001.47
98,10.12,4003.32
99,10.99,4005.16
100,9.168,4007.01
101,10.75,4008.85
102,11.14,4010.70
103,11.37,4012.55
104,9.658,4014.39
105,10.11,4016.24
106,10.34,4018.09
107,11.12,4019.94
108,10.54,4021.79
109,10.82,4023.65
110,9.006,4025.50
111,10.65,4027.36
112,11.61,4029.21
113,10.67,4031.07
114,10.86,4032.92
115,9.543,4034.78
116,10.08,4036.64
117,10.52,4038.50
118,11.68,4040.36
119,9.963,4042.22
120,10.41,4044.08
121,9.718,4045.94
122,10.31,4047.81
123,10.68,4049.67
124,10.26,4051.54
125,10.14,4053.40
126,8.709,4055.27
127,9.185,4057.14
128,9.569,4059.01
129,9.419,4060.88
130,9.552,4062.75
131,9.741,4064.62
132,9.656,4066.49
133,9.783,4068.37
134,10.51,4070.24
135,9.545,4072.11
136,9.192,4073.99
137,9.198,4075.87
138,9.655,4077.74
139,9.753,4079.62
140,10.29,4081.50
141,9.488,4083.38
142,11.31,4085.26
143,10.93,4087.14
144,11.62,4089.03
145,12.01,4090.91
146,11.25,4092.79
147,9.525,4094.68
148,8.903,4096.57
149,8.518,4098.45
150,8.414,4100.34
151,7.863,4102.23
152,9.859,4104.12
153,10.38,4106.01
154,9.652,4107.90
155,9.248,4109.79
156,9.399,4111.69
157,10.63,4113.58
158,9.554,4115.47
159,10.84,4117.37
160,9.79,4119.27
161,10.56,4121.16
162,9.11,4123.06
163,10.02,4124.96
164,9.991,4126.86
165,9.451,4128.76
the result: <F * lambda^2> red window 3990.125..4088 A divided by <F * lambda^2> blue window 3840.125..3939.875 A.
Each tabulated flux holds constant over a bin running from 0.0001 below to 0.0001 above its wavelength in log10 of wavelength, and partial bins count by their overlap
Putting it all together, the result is 1.90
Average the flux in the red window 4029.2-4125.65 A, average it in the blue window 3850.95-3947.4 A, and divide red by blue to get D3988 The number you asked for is 1.7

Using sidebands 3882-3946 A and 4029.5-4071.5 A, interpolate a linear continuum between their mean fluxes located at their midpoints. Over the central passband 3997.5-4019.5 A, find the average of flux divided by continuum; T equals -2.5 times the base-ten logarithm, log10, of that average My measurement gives -0.18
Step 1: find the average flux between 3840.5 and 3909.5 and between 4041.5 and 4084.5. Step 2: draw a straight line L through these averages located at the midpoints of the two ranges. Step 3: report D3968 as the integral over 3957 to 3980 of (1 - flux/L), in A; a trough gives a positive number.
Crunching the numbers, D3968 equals 8.0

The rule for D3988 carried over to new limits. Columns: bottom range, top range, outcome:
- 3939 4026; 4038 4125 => 1.25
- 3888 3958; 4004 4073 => 1.63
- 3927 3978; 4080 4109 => 1.96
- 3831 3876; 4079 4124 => 2.02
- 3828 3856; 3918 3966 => 1.21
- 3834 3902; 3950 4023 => 1.47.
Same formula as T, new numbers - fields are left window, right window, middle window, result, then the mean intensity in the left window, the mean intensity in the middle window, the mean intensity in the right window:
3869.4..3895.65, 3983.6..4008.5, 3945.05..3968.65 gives 0.317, 5.8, 6.12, 9.53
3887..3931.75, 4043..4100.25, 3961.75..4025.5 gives 0.018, 6.67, 8.32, 9.94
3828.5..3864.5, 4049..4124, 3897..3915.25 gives -0.233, 4.63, 7.35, 9.84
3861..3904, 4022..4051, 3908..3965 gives 0.233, 5.97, 6.04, 10.4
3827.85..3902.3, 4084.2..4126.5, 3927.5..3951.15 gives 0.414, 5.36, 4.66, 9.97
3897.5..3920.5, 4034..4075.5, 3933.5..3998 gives 0.296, 7.37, 6.4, 9.91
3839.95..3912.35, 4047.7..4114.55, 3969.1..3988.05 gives 0.173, 5.86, 6.71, 9.83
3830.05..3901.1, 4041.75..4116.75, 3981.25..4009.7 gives -0.172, 5.35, 9.49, 9.85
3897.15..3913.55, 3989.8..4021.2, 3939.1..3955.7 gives 0.261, 7.25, 6.66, 10.1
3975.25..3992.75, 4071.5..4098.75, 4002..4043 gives -0.175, 8.19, 10.5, 10.1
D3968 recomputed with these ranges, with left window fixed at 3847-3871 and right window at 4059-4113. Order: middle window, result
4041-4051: -1.42 A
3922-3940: 6.50 A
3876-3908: -2.67 A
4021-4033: -2.77 A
